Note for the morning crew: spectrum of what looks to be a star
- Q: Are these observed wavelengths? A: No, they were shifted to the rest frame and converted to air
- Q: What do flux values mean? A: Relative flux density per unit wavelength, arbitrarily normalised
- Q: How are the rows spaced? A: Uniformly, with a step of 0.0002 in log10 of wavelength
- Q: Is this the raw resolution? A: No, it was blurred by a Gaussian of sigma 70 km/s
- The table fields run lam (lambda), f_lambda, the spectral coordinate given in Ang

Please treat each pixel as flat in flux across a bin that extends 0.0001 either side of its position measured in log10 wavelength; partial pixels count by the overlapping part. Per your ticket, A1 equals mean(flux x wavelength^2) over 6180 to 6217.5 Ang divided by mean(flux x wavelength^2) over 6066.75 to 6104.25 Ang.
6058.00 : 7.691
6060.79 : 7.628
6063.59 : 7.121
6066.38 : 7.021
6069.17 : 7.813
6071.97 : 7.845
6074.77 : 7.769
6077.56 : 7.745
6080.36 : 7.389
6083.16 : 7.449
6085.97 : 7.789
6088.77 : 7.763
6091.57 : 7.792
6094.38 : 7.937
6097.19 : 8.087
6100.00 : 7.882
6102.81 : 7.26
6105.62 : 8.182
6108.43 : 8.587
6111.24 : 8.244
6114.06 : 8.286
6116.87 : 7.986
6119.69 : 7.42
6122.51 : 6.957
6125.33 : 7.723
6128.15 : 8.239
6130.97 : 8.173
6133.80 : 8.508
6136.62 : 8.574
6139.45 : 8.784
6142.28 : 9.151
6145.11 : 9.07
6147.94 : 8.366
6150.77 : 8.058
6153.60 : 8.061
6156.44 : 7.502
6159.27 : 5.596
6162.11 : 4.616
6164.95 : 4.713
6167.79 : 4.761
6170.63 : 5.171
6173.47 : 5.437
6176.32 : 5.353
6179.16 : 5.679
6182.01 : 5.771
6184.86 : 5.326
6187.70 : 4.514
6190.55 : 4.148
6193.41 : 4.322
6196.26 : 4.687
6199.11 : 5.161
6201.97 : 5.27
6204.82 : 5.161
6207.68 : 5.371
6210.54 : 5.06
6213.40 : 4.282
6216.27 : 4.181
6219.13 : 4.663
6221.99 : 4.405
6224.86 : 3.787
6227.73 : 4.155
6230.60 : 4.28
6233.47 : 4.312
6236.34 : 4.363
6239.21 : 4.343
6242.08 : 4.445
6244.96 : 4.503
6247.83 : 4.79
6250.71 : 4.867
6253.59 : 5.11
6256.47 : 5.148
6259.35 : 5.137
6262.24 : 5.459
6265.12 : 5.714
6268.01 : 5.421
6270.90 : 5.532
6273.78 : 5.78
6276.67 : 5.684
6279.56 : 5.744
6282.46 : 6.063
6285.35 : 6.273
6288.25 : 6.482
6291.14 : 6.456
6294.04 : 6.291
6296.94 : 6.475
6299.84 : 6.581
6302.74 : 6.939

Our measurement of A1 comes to 0.7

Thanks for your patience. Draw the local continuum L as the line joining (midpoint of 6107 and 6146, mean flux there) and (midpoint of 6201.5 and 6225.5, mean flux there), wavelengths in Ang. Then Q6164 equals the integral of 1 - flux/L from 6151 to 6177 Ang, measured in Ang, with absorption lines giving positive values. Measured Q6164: 3.6 Ang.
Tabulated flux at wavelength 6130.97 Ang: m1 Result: 8.173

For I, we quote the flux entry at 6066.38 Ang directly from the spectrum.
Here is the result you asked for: 7.021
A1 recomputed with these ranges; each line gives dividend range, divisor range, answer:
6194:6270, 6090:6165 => 0.63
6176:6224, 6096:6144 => 0.62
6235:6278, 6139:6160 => 0.65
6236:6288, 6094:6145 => 0.68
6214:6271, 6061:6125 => 0.64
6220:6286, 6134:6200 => 0.82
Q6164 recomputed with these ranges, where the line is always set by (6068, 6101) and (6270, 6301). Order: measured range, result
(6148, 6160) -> -0.5 Ang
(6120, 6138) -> -1.4 Ang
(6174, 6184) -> 2.0 Ang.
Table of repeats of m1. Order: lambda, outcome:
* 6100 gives 7.882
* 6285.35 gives 6.273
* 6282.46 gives 6.063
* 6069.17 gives 7.813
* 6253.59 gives 5.11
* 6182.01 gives 5.771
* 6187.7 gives 4.514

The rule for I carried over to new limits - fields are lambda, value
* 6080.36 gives 7.389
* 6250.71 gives 4.867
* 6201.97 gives 5.27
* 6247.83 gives 4.79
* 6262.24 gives 5.459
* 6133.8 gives 8.508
